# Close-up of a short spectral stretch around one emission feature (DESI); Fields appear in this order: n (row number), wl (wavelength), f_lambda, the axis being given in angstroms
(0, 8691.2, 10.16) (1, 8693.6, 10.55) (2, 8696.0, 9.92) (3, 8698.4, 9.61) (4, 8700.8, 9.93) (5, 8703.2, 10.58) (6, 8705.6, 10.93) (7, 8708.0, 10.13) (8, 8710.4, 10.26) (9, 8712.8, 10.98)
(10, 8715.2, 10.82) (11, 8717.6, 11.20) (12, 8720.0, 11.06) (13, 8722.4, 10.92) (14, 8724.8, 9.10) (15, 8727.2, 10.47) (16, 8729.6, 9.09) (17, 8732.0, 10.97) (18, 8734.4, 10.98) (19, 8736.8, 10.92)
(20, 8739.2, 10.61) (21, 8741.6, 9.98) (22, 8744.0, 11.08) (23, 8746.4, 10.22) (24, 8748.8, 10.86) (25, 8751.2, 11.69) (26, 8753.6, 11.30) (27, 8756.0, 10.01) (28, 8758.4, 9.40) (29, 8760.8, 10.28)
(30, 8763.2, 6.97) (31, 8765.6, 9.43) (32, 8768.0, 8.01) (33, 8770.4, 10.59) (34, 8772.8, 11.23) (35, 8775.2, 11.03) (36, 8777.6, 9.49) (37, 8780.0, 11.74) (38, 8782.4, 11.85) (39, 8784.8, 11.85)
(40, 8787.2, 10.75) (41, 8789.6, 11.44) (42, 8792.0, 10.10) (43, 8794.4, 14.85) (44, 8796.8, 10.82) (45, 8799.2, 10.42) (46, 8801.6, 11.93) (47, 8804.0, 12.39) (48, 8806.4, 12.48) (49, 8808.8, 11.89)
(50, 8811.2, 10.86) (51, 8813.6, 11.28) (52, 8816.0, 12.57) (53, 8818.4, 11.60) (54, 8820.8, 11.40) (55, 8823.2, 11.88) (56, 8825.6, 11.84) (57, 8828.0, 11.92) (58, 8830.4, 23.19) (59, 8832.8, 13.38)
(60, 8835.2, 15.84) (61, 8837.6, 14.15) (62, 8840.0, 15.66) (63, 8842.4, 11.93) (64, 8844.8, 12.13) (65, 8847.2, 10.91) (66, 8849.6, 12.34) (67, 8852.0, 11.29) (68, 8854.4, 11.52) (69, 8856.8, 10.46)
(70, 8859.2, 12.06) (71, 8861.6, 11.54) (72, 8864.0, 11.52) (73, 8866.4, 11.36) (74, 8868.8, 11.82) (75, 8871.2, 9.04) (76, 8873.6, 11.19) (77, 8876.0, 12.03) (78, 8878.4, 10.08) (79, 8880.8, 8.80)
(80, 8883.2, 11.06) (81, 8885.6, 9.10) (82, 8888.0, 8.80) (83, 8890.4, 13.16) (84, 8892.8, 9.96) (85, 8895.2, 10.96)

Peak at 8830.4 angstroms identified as H-gamma 4340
